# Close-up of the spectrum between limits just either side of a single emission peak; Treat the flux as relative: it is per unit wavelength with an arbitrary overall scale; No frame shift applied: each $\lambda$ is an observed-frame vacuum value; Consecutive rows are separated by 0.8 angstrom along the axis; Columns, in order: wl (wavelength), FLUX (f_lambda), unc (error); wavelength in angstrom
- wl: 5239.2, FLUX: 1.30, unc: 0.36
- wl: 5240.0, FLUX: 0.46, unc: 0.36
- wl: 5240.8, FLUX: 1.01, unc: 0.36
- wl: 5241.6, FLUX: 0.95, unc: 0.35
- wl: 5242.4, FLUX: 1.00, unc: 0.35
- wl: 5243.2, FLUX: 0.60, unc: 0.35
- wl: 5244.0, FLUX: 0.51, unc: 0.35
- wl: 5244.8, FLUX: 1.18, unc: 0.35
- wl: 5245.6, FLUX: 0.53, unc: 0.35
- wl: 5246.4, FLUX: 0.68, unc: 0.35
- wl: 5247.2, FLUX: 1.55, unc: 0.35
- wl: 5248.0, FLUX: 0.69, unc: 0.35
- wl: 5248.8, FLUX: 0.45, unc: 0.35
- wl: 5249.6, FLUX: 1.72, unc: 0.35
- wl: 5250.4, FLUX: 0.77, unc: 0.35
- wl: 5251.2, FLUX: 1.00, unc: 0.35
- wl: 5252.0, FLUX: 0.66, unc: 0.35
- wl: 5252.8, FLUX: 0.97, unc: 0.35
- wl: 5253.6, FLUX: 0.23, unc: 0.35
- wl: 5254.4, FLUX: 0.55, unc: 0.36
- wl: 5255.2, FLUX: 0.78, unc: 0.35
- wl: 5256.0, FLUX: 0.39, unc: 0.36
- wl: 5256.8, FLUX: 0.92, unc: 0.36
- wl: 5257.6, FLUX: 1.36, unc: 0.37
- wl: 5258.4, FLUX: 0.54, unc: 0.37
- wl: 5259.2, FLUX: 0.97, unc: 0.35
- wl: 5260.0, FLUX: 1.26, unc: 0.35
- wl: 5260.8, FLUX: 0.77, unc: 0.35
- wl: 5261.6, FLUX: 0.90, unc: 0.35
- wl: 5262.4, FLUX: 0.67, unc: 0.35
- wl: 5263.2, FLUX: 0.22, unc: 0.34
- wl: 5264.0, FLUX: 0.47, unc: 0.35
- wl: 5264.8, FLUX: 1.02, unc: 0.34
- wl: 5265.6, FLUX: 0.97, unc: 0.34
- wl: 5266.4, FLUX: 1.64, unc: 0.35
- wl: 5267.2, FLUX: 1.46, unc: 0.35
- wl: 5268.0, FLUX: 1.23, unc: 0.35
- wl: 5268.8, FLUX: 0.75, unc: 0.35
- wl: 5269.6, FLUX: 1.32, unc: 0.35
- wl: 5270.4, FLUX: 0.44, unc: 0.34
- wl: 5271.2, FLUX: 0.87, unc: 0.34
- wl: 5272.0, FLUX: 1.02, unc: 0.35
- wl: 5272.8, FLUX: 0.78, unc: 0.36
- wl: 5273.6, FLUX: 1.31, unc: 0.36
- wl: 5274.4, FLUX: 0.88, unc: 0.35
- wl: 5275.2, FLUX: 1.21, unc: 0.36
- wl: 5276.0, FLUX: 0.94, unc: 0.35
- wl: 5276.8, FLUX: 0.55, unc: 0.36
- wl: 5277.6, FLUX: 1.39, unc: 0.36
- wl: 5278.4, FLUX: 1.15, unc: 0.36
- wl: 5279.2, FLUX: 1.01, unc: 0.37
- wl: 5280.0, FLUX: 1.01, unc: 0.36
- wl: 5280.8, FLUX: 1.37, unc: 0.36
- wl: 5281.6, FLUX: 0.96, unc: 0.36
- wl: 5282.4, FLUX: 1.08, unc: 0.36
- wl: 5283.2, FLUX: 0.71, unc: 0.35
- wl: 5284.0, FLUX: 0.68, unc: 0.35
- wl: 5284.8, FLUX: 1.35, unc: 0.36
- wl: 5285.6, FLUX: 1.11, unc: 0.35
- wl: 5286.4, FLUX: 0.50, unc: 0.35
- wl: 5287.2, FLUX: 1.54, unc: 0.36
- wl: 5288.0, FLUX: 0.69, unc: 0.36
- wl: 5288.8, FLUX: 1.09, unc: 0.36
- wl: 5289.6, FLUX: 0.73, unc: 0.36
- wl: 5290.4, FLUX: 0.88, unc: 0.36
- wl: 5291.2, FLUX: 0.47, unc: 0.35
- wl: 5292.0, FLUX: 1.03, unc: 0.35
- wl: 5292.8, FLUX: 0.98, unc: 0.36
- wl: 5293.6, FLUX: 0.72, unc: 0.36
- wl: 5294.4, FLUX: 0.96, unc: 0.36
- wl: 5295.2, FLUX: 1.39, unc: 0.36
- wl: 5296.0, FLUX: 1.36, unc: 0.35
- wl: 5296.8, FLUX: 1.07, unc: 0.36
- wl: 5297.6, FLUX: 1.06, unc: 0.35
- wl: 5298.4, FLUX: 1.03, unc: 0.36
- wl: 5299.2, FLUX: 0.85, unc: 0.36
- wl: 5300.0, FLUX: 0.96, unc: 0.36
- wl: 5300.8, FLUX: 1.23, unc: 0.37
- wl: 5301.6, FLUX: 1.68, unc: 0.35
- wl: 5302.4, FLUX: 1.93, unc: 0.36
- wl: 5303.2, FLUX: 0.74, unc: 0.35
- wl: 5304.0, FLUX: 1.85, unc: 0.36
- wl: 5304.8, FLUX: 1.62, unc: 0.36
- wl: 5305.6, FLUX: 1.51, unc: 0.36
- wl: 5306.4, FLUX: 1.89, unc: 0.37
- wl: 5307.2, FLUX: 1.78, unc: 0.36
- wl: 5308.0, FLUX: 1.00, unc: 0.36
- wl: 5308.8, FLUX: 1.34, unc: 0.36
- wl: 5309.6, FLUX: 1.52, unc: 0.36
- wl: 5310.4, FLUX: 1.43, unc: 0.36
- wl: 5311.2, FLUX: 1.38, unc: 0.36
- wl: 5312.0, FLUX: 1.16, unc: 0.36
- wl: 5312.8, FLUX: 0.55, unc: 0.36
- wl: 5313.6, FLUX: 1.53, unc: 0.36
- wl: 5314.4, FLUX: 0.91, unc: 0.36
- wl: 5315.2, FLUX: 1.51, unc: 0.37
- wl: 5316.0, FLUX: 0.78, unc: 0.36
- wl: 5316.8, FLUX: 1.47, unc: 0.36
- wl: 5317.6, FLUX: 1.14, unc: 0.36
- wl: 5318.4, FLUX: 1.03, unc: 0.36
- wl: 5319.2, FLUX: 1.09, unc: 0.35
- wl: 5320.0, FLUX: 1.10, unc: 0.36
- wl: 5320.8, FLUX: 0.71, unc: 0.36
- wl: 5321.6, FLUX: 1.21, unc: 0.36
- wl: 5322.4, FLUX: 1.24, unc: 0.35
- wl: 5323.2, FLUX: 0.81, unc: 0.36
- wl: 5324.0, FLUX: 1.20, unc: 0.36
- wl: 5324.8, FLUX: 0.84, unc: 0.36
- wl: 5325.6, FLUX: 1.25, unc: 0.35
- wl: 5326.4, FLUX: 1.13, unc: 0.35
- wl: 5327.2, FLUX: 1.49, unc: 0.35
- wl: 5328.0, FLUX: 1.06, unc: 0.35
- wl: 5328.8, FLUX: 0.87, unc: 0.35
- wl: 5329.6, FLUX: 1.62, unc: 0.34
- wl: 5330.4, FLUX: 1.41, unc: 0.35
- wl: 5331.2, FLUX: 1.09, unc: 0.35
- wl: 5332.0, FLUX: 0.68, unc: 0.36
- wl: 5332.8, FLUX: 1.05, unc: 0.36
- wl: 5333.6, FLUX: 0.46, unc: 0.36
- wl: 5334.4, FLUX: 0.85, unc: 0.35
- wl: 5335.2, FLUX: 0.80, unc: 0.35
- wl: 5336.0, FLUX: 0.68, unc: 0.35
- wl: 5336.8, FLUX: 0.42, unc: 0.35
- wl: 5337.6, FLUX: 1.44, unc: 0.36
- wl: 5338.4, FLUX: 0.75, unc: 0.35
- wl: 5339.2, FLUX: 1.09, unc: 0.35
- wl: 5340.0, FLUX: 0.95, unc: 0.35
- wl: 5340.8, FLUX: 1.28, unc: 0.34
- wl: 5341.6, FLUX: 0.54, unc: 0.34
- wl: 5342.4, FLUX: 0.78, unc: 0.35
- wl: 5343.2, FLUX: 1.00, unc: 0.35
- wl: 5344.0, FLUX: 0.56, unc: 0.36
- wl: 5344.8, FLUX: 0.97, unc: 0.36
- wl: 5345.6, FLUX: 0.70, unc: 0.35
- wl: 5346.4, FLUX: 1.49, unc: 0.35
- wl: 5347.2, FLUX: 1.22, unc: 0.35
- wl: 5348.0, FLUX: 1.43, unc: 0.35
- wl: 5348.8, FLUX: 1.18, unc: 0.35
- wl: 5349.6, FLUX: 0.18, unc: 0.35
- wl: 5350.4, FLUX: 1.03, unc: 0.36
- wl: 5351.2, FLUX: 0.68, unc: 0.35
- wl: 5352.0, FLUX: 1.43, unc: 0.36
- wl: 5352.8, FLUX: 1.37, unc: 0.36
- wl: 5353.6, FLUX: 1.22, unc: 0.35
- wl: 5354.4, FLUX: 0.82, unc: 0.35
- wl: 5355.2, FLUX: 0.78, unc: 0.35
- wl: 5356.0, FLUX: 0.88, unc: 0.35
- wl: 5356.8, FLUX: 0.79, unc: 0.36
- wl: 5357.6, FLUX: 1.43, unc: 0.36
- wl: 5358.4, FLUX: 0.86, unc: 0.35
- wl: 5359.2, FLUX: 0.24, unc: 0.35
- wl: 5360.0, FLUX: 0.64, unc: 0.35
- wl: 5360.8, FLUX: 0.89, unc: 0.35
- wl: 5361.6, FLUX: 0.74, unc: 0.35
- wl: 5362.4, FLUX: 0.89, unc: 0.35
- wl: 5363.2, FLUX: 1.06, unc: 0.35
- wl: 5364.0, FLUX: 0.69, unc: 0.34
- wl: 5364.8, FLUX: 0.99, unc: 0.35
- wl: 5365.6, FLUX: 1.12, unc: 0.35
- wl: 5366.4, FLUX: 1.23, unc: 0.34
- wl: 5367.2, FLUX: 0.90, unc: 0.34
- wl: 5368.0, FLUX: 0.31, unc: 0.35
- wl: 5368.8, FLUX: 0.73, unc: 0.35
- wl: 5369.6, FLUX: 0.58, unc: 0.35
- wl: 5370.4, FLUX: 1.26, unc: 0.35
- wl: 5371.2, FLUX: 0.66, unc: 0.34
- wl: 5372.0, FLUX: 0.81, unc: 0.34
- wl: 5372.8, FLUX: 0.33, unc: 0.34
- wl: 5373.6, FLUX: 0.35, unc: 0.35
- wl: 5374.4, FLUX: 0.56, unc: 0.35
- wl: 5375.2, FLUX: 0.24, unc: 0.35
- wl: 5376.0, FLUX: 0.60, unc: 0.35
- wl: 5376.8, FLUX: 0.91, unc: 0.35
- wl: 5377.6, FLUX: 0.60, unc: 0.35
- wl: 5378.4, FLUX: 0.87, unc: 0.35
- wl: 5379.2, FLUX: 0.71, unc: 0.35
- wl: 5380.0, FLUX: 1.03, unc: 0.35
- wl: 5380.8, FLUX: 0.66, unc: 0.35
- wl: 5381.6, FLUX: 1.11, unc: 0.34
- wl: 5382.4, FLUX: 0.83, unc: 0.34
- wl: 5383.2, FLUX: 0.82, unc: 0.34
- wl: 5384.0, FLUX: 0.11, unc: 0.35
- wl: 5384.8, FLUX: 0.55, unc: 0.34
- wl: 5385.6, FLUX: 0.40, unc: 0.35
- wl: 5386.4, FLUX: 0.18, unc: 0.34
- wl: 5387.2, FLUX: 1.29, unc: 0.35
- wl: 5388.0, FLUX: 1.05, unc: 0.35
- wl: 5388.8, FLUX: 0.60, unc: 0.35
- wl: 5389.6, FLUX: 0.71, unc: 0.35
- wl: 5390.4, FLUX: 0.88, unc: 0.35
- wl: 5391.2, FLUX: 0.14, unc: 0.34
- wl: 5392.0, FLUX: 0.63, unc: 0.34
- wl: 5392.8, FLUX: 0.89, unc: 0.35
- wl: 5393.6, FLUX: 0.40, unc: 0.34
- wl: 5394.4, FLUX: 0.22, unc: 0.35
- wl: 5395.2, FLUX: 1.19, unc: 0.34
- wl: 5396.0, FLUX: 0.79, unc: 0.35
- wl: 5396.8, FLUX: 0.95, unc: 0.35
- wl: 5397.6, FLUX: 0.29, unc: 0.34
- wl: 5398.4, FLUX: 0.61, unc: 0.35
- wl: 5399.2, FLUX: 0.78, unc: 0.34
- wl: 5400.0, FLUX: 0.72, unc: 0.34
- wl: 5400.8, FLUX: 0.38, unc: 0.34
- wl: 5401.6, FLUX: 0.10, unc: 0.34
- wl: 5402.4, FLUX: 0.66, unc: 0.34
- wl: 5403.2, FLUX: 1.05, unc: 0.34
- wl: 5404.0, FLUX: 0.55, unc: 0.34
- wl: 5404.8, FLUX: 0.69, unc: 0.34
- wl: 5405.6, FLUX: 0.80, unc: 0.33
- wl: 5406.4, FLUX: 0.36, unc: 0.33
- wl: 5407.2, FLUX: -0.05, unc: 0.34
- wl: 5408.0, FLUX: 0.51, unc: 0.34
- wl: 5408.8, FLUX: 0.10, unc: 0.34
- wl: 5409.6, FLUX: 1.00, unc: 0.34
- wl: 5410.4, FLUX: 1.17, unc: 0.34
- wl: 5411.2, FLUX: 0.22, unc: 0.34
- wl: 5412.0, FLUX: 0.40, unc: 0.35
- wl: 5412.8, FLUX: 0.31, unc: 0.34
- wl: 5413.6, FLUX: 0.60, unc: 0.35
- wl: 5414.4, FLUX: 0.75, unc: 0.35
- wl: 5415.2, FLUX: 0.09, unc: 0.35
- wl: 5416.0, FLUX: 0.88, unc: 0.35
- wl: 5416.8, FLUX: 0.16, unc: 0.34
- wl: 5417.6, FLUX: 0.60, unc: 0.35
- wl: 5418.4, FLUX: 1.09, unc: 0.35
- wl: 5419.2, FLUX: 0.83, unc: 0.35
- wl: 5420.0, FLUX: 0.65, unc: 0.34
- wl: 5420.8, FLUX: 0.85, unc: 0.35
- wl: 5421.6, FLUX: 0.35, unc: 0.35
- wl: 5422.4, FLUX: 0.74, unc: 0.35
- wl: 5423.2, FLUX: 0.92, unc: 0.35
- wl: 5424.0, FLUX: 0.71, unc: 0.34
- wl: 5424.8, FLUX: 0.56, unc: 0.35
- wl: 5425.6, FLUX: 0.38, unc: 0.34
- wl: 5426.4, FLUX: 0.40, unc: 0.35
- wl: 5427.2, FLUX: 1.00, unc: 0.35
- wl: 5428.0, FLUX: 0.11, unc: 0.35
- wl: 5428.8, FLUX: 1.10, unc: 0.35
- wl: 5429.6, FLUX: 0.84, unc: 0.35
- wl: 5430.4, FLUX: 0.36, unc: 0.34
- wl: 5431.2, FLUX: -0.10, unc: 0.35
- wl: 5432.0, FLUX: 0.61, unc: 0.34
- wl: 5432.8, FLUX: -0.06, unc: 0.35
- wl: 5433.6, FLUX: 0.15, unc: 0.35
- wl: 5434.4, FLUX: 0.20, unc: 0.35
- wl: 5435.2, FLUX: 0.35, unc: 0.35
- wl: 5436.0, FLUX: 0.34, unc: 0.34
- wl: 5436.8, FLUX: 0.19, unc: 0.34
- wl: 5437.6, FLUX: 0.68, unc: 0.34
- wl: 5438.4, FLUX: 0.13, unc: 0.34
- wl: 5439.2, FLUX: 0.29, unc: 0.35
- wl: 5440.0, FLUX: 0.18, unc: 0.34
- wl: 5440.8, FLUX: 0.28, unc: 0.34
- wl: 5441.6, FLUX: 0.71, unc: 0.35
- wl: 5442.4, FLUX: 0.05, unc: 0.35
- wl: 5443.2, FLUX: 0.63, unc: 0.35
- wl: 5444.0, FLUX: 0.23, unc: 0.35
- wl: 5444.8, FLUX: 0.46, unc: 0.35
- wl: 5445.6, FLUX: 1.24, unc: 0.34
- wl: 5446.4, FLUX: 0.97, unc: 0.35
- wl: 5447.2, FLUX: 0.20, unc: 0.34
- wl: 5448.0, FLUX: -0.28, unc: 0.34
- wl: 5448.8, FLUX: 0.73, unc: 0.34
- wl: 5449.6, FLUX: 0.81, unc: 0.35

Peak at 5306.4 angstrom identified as C III]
